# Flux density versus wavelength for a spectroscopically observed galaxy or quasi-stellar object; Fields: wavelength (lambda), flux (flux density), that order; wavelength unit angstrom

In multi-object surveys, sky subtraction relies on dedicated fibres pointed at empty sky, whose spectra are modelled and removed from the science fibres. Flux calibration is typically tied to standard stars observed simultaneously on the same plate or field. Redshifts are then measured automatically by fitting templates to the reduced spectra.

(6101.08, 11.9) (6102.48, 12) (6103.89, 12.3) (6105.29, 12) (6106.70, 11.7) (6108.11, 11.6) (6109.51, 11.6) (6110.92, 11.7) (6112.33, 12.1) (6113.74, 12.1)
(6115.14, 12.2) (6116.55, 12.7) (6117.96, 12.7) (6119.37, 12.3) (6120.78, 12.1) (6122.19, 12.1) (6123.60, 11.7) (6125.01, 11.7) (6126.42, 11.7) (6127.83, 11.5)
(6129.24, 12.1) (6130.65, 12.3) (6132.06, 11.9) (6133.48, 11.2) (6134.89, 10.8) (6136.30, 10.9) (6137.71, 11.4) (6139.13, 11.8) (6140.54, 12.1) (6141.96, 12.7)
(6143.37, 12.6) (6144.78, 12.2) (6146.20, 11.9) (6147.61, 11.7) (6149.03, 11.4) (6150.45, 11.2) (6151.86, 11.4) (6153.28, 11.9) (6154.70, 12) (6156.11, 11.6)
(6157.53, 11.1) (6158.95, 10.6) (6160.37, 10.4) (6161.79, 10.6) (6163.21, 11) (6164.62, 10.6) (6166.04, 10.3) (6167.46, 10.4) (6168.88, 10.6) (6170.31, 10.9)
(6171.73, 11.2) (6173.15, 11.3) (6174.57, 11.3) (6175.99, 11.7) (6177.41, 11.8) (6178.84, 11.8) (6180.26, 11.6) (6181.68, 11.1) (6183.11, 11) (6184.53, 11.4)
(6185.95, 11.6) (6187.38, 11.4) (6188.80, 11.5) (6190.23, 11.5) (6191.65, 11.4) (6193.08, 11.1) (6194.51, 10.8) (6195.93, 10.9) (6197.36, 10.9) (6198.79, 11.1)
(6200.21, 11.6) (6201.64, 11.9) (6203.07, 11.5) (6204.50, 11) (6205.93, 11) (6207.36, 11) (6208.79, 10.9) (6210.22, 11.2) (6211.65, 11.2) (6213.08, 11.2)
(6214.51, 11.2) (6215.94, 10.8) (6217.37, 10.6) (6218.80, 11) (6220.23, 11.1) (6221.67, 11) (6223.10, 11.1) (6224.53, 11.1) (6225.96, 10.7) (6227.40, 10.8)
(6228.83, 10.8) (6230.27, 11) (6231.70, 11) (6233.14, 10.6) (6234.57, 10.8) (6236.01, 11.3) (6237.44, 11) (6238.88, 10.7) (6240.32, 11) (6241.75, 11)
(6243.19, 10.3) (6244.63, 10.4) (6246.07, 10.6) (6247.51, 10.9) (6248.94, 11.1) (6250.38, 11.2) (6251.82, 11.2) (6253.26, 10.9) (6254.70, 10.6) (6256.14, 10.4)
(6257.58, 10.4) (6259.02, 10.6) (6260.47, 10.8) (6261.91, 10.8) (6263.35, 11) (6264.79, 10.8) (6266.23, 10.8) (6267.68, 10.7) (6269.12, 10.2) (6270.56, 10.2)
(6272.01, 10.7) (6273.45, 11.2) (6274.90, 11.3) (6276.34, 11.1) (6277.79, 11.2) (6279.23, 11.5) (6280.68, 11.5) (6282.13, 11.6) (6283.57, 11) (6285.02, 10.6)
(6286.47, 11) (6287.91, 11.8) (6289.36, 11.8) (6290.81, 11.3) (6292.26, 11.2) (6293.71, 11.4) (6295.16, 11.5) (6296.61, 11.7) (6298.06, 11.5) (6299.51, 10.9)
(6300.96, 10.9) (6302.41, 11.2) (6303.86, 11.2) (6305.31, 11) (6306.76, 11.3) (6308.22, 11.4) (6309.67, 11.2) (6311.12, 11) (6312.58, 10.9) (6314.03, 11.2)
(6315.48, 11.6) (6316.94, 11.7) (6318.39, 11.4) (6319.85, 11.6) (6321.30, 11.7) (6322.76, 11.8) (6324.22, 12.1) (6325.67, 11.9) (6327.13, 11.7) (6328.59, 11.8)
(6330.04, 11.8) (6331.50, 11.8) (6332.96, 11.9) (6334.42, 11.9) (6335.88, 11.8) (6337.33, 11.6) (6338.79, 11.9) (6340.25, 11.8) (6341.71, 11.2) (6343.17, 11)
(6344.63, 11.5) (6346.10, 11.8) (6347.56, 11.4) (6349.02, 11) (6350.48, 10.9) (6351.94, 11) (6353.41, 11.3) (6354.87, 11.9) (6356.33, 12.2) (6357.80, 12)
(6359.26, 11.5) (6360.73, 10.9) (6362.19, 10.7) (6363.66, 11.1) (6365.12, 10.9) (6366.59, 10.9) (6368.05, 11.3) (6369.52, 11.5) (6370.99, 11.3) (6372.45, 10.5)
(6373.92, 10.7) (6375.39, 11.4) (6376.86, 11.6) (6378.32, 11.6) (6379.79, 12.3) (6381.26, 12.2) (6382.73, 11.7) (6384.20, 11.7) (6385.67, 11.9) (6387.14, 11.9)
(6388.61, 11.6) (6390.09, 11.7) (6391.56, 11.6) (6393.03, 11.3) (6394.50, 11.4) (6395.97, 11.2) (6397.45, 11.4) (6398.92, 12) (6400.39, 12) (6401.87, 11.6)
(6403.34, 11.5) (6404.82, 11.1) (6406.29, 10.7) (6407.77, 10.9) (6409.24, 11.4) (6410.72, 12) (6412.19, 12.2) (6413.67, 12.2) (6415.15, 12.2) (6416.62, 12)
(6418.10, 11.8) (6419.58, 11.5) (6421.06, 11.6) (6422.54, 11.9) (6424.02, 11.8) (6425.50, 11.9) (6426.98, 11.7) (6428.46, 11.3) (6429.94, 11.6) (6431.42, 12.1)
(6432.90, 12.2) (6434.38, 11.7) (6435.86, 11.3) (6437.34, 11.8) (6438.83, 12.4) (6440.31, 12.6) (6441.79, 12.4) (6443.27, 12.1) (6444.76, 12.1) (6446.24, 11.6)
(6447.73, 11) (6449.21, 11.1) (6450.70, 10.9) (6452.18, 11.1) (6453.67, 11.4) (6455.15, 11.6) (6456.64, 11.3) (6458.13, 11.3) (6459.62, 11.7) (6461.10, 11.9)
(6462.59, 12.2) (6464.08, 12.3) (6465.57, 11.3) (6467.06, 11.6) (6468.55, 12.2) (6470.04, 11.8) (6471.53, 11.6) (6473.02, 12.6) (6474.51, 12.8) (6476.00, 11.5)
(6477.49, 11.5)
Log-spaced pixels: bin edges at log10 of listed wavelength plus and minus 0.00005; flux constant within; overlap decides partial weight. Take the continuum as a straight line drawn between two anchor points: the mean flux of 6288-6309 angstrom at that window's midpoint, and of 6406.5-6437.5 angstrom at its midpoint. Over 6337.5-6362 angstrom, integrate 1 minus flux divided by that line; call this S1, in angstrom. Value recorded 0.1 angstrom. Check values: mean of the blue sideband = 11.3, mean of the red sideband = 11.7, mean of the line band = 11.4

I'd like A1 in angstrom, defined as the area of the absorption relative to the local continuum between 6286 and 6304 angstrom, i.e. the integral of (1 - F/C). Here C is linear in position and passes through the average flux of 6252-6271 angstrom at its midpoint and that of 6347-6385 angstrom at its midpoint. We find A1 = -0.8 angstrom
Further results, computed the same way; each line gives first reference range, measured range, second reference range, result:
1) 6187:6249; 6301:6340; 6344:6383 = -1.0 angstrom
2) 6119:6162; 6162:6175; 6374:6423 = 0.9 angstrom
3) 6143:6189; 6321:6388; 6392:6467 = 0.2 angstrom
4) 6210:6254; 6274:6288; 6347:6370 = -0.2 angstrom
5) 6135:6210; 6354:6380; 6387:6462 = 0.6 angstrom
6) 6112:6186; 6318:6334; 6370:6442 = -0.2 angstrom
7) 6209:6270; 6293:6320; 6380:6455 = -0.3 angstrom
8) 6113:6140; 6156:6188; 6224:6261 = 1.0 angstrom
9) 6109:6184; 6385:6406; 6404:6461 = 0.2 angstrom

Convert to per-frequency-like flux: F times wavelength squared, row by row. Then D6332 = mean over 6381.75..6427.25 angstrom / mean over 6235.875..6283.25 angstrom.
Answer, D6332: 1.12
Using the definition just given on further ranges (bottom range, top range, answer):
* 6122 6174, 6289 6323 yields 1.04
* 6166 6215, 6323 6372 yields 1.08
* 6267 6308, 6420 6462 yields 1.10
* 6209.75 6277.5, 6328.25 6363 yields 1.10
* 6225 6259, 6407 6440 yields 1.16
